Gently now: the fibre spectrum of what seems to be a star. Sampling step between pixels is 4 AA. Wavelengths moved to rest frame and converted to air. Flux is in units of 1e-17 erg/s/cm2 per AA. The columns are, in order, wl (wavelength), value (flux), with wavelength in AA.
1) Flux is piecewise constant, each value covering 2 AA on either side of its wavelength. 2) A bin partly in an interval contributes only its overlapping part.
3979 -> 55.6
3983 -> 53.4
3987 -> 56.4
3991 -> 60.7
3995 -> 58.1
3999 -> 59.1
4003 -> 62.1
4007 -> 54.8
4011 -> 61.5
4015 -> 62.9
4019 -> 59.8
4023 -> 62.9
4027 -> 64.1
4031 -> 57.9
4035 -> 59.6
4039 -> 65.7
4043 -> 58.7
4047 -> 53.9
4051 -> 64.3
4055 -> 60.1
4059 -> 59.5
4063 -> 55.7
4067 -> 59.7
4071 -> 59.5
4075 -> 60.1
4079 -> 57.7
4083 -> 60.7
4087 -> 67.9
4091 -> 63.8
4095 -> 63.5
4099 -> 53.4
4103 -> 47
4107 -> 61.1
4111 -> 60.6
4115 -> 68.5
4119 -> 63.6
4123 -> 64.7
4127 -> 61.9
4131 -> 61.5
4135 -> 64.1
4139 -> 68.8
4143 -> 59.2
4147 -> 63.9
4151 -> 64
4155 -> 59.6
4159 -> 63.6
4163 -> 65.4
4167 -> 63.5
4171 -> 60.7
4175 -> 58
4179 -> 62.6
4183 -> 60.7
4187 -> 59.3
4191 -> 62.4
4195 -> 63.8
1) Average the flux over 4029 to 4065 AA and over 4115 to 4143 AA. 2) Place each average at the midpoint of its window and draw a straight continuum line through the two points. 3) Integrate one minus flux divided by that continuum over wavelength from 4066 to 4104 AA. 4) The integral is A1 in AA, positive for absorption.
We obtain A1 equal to 1.2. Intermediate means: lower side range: 59.5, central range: 59.6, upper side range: 64.1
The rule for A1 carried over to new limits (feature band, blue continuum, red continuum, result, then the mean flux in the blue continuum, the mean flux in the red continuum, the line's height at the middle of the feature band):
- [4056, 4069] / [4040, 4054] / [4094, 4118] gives 0.21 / 59.5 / 59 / 59.4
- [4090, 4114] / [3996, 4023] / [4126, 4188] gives 1.21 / 60.2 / 62.4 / 61.5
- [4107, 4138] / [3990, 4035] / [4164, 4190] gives -1.41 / 60.3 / 61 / 60.8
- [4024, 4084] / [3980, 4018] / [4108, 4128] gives 1.19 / 58.7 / 63.8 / 61.1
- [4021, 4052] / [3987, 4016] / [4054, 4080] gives -0.83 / 59.5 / 58.9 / 59.2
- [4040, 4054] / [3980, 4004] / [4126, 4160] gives 0.07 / 58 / 63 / 59.8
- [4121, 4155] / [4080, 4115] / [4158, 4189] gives -1.29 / 60.2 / 61.7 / 61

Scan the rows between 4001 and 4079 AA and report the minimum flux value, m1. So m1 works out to 53.9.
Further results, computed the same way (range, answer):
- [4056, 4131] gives 47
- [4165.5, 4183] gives 58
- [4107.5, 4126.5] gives 60.6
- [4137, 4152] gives 59.2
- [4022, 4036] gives 57.9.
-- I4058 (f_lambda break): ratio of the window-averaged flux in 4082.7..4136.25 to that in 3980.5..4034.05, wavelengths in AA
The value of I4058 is 1.04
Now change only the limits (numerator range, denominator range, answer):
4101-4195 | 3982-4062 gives 1.04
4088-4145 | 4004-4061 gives 1.02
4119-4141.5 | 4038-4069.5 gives 1.08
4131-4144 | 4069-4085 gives 1.08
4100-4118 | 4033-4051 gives 0.99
